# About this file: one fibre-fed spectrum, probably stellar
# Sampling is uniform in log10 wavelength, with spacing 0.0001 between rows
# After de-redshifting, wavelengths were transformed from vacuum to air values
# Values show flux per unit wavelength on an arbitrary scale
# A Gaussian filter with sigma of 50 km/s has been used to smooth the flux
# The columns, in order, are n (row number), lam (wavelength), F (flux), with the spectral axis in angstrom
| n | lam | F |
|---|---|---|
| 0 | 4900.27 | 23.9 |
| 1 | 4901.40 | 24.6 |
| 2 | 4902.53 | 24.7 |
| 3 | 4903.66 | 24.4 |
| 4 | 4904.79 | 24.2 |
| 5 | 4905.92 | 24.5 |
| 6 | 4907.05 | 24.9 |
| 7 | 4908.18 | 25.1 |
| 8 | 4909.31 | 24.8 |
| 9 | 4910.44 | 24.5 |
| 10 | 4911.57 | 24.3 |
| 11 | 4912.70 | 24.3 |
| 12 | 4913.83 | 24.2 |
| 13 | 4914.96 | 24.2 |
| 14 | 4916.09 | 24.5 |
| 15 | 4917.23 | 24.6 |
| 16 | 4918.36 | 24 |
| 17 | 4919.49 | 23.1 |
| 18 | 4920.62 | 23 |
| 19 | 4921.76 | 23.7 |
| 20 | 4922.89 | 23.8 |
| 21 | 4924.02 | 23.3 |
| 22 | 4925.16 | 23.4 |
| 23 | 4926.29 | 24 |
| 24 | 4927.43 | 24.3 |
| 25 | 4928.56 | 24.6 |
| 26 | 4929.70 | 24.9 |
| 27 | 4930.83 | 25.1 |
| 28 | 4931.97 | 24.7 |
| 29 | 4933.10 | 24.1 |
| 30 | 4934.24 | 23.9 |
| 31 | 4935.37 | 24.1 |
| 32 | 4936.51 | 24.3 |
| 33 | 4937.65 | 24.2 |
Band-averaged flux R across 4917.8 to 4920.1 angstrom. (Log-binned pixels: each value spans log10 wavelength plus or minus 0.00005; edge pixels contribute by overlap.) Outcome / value 23.6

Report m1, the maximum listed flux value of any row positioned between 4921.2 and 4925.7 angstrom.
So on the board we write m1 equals 23.8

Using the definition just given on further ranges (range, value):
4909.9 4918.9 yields 24.6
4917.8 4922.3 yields 24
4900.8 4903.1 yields 24.7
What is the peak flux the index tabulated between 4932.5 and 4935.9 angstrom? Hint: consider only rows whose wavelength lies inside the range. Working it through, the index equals 24.1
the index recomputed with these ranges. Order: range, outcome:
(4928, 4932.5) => 25.1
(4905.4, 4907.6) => 24.9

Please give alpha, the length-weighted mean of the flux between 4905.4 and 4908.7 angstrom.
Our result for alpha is 24.8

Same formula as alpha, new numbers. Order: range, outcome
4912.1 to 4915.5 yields 24.3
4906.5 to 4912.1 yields 24.7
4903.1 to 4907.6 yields 24.5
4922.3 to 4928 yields 23.8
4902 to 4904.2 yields 24.5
